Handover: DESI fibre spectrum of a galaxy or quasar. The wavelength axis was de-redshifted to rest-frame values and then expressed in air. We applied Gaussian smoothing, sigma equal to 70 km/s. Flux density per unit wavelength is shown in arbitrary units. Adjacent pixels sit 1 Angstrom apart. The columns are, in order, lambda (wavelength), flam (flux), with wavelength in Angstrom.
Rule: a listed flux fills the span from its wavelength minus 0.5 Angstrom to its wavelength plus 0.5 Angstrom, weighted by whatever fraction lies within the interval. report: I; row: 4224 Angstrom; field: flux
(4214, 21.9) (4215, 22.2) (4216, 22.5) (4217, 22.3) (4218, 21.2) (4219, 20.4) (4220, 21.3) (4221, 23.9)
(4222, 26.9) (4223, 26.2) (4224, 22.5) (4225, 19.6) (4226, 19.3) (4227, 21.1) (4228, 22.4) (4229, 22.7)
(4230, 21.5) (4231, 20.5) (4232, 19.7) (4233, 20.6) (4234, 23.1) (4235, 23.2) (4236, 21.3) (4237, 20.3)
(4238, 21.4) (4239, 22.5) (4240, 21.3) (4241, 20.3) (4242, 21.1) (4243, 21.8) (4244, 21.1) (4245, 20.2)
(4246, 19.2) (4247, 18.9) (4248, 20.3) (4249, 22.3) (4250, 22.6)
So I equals 22.5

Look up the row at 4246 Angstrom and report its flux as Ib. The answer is 19.2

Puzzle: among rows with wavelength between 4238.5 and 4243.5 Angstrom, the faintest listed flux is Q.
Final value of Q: 20.3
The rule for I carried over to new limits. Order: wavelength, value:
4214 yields 21.9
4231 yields 20.5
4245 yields 20.2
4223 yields 26.2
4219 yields 20.4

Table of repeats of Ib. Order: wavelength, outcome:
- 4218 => 21.2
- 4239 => 22.5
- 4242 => 21.1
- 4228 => 22.4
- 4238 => 21.4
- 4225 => 19.6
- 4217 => 22.3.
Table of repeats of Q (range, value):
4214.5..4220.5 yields 20.4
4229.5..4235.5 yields 19.7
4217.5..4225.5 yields 19.6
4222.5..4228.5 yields 19.3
